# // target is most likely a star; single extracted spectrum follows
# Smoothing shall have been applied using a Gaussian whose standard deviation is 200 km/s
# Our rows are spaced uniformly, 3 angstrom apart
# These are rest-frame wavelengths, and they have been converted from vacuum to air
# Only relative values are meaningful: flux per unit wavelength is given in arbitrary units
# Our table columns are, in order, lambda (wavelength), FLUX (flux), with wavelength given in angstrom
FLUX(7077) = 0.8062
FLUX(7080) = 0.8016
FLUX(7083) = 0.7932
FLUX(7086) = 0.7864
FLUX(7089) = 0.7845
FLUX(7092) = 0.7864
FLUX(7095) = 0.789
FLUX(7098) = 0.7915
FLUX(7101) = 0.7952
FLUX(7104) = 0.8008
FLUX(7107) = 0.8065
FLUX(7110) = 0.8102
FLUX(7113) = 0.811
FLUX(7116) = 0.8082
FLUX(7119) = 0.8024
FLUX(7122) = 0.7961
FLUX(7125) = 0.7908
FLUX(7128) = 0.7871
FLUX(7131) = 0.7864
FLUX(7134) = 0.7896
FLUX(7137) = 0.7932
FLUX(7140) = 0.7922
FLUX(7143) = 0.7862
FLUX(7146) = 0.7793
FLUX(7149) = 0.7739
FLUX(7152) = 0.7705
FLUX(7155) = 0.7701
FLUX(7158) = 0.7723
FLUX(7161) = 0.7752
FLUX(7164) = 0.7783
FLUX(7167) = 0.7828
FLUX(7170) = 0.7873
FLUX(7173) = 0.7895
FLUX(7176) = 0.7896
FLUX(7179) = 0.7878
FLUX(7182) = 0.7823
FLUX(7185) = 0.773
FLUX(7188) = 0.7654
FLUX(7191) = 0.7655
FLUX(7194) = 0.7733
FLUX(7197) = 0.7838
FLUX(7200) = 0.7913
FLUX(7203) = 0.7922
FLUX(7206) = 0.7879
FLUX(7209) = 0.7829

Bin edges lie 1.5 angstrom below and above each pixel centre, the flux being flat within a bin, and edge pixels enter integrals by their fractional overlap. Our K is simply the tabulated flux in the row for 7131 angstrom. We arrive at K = 0.7864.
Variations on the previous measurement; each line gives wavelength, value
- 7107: 0.8065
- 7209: 0.7829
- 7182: 0.7823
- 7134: 0.7896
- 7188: 0.7654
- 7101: 0.7952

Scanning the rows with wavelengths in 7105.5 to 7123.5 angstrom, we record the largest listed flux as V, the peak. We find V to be 0.811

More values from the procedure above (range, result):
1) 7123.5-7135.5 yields 0.7908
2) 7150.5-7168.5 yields 0.7828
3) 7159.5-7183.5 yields 0.7896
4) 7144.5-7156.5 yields 0.7793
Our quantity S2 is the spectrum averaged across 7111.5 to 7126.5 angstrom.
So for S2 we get 0.802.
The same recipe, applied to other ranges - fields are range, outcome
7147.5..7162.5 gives 0.772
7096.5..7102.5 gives 0.793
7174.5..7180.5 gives 0.789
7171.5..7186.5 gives 0.784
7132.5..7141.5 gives 0.792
